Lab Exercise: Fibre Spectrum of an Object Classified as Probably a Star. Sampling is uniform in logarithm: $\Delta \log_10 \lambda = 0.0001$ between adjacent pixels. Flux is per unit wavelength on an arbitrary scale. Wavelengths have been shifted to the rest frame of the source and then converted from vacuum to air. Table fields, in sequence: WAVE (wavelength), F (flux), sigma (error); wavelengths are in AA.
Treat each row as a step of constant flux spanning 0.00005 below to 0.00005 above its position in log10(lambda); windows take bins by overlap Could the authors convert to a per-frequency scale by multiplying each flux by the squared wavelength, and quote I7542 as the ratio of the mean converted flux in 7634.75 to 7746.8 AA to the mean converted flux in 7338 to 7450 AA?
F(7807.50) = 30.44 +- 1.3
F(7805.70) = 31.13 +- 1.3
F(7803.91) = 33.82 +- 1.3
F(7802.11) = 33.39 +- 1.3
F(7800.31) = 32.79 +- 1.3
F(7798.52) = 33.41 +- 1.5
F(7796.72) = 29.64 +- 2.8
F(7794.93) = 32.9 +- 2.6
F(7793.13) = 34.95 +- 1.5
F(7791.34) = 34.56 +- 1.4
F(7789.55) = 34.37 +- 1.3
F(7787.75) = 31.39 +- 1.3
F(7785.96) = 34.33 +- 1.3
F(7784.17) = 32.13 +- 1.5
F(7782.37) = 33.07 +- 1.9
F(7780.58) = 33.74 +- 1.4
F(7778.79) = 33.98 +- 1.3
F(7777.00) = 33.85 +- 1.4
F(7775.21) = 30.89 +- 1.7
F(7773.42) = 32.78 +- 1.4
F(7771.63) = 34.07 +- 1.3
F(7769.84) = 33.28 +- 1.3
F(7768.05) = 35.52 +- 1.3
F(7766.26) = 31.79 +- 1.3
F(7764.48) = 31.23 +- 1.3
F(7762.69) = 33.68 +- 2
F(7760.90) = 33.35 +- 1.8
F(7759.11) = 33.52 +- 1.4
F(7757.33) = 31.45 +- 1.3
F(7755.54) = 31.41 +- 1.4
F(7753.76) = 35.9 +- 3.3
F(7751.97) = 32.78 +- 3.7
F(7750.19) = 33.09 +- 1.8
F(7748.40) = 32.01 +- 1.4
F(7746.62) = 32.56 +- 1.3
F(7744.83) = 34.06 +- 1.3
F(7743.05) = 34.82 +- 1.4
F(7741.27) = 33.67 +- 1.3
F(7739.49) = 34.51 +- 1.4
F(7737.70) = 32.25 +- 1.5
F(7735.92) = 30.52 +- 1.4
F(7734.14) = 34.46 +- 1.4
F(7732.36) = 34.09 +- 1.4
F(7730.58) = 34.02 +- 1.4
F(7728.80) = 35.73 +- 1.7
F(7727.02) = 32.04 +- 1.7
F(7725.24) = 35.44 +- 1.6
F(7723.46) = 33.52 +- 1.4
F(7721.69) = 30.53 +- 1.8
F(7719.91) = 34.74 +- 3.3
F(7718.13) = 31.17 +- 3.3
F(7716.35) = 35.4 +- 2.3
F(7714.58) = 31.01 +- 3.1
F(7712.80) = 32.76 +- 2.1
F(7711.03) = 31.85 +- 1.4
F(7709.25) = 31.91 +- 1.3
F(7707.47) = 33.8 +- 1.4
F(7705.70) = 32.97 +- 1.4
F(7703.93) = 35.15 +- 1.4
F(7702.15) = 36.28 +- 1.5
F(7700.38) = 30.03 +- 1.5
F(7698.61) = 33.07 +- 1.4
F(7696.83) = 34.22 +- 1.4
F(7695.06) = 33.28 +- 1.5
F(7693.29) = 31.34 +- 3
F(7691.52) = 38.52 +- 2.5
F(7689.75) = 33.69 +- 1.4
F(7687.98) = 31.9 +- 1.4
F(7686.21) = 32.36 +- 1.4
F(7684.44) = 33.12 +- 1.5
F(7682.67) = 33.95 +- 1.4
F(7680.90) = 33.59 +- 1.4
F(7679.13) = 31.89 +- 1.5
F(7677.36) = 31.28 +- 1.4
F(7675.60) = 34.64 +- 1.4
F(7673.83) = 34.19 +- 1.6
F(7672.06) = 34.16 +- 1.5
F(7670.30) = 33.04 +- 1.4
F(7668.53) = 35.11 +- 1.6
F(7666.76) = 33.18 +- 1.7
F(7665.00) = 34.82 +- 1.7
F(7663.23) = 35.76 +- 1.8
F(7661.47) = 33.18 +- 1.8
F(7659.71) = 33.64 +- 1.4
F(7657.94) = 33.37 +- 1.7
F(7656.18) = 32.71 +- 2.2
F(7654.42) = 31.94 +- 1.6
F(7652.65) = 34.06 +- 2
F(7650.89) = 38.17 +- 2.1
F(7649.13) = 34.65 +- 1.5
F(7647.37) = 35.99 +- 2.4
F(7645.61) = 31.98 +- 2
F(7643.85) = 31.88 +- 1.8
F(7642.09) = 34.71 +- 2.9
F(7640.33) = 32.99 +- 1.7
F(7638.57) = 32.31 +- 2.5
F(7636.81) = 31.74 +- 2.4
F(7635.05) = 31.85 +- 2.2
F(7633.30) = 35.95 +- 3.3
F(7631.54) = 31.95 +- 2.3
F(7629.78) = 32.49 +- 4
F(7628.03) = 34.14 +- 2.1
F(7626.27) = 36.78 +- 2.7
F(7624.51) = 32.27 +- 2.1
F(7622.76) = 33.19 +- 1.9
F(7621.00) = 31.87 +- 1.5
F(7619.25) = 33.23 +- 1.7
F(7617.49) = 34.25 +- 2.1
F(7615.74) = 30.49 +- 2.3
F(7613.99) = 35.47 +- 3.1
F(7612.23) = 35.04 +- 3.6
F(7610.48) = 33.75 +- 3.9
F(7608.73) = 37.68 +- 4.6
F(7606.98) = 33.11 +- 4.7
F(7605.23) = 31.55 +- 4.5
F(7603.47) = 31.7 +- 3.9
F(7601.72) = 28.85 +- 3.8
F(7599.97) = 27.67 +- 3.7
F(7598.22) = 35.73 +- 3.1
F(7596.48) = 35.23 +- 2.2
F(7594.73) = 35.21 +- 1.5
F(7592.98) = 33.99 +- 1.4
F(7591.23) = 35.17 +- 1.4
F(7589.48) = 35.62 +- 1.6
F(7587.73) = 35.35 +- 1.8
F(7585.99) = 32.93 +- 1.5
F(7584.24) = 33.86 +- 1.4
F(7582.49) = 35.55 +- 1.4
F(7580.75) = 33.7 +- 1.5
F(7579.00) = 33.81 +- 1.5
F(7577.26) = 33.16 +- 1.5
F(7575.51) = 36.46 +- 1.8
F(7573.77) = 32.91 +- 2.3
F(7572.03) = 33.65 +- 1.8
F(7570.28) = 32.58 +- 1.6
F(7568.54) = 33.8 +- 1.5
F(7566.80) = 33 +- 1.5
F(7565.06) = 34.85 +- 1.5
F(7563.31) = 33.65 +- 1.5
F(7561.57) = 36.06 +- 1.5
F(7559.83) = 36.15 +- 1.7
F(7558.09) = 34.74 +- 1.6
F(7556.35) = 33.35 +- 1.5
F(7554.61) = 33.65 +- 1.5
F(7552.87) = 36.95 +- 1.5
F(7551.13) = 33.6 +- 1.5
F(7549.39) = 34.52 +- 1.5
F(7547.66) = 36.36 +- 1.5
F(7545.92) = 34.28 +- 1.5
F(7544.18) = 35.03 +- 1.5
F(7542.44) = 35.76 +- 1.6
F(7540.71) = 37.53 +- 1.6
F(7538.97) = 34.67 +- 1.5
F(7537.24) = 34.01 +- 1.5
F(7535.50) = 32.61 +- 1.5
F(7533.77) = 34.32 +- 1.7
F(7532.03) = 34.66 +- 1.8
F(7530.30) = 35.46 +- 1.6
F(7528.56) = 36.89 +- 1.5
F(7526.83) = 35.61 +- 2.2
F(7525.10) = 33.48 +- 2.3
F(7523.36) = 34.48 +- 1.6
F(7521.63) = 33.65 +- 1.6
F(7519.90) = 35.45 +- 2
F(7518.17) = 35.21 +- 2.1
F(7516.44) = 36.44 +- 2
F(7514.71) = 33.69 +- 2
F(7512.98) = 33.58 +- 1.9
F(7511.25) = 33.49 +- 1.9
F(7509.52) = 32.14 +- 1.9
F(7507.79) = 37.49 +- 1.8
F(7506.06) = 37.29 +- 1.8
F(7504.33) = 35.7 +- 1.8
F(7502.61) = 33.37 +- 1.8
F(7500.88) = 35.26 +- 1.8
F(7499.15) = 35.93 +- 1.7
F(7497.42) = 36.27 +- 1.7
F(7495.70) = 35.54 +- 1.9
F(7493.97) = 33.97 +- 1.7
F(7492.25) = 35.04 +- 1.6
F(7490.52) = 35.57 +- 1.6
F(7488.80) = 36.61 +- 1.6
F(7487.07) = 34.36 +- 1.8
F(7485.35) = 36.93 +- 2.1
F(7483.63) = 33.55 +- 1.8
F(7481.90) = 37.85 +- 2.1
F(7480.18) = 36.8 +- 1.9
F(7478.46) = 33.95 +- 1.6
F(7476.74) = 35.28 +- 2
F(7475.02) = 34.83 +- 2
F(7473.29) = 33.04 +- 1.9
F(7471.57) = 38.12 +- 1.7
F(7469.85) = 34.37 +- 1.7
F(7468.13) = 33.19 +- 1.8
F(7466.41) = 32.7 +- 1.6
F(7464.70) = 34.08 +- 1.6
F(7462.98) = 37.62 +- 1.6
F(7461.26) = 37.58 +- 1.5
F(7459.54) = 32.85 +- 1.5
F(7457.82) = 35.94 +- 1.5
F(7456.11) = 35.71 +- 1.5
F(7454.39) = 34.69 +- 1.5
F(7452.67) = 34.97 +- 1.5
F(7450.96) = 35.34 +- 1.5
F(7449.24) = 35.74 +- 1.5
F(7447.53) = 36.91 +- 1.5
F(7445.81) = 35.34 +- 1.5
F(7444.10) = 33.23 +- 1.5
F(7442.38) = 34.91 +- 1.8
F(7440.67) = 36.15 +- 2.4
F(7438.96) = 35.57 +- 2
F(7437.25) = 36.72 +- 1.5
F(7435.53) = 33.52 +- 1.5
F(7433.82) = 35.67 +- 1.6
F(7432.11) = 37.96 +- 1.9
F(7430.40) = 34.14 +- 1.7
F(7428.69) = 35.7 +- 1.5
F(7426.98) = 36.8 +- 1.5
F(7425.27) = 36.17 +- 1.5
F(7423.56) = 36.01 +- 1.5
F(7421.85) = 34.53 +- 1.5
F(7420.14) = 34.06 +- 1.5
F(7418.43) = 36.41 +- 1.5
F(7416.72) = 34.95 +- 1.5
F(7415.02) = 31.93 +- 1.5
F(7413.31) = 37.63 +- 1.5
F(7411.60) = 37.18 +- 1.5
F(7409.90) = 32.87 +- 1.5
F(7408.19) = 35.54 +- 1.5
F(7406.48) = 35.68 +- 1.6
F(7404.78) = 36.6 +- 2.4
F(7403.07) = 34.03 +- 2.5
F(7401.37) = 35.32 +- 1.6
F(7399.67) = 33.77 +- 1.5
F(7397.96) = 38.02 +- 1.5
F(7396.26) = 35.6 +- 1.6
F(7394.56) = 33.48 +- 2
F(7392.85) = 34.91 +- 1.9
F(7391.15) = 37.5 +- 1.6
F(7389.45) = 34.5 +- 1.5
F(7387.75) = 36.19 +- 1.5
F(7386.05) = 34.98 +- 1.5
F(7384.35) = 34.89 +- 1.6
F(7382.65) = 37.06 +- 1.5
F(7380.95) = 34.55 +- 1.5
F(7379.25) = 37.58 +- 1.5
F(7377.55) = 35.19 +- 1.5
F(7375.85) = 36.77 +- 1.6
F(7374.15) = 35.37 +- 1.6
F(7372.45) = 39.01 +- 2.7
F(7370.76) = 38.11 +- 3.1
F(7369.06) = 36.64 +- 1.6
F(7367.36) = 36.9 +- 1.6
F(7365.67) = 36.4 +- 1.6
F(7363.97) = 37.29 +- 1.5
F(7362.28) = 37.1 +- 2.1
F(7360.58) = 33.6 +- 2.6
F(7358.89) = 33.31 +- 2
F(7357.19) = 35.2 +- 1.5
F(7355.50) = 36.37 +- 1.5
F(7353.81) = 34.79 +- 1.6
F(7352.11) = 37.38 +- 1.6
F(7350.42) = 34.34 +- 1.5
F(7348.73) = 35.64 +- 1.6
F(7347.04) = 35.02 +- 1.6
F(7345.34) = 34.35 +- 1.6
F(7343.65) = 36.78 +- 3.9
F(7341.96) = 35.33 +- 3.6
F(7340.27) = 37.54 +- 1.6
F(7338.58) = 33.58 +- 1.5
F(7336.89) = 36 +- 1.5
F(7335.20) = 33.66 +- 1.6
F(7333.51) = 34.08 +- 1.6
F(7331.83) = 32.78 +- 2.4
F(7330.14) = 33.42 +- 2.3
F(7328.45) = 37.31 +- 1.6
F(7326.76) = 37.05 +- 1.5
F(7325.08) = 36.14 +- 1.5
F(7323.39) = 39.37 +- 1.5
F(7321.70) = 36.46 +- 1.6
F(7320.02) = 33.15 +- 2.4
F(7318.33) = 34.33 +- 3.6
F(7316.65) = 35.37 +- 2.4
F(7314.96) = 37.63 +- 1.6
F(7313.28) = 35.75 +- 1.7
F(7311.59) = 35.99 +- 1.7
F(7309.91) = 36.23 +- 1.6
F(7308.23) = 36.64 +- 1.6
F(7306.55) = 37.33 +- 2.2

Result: 1.02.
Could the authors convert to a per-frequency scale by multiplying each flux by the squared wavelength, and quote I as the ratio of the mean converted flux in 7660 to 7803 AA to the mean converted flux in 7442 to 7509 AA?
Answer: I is 1.01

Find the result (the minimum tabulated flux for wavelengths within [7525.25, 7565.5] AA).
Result 32.61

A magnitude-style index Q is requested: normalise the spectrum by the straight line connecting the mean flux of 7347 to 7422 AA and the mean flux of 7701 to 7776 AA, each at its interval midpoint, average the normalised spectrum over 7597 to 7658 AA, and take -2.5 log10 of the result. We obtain 0.02 mag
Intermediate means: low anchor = 35.7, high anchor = 33.2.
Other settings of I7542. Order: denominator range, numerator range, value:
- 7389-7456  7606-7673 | 1.01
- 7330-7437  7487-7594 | 1.02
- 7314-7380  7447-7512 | 1.02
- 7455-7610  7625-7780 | 1.01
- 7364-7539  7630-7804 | 1.01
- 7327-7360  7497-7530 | 1.04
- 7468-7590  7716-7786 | 1.01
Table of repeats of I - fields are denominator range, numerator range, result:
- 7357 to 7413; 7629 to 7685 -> 1.01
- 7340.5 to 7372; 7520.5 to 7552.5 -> 1.02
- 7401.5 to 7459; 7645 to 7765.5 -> 1.02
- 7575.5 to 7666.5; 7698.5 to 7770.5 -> 1.02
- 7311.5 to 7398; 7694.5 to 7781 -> 1.03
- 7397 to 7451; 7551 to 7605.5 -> 1.00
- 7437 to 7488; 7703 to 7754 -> 1.01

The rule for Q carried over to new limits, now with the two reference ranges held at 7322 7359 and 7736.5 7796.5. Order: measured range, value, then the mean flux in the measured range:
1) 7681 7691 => 0.013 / 33.2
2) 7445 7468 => -0.013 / 35.3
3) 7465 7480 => 0.007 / 34.5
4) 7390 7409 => -0.010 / 35.5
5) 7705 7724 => 0.026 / 32.7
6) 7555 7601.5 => 0.004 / 34.1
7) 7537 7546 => -0.030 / 35.4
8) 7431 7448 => -0.018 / 35.5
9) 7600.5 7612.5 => 0.040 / 32.8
